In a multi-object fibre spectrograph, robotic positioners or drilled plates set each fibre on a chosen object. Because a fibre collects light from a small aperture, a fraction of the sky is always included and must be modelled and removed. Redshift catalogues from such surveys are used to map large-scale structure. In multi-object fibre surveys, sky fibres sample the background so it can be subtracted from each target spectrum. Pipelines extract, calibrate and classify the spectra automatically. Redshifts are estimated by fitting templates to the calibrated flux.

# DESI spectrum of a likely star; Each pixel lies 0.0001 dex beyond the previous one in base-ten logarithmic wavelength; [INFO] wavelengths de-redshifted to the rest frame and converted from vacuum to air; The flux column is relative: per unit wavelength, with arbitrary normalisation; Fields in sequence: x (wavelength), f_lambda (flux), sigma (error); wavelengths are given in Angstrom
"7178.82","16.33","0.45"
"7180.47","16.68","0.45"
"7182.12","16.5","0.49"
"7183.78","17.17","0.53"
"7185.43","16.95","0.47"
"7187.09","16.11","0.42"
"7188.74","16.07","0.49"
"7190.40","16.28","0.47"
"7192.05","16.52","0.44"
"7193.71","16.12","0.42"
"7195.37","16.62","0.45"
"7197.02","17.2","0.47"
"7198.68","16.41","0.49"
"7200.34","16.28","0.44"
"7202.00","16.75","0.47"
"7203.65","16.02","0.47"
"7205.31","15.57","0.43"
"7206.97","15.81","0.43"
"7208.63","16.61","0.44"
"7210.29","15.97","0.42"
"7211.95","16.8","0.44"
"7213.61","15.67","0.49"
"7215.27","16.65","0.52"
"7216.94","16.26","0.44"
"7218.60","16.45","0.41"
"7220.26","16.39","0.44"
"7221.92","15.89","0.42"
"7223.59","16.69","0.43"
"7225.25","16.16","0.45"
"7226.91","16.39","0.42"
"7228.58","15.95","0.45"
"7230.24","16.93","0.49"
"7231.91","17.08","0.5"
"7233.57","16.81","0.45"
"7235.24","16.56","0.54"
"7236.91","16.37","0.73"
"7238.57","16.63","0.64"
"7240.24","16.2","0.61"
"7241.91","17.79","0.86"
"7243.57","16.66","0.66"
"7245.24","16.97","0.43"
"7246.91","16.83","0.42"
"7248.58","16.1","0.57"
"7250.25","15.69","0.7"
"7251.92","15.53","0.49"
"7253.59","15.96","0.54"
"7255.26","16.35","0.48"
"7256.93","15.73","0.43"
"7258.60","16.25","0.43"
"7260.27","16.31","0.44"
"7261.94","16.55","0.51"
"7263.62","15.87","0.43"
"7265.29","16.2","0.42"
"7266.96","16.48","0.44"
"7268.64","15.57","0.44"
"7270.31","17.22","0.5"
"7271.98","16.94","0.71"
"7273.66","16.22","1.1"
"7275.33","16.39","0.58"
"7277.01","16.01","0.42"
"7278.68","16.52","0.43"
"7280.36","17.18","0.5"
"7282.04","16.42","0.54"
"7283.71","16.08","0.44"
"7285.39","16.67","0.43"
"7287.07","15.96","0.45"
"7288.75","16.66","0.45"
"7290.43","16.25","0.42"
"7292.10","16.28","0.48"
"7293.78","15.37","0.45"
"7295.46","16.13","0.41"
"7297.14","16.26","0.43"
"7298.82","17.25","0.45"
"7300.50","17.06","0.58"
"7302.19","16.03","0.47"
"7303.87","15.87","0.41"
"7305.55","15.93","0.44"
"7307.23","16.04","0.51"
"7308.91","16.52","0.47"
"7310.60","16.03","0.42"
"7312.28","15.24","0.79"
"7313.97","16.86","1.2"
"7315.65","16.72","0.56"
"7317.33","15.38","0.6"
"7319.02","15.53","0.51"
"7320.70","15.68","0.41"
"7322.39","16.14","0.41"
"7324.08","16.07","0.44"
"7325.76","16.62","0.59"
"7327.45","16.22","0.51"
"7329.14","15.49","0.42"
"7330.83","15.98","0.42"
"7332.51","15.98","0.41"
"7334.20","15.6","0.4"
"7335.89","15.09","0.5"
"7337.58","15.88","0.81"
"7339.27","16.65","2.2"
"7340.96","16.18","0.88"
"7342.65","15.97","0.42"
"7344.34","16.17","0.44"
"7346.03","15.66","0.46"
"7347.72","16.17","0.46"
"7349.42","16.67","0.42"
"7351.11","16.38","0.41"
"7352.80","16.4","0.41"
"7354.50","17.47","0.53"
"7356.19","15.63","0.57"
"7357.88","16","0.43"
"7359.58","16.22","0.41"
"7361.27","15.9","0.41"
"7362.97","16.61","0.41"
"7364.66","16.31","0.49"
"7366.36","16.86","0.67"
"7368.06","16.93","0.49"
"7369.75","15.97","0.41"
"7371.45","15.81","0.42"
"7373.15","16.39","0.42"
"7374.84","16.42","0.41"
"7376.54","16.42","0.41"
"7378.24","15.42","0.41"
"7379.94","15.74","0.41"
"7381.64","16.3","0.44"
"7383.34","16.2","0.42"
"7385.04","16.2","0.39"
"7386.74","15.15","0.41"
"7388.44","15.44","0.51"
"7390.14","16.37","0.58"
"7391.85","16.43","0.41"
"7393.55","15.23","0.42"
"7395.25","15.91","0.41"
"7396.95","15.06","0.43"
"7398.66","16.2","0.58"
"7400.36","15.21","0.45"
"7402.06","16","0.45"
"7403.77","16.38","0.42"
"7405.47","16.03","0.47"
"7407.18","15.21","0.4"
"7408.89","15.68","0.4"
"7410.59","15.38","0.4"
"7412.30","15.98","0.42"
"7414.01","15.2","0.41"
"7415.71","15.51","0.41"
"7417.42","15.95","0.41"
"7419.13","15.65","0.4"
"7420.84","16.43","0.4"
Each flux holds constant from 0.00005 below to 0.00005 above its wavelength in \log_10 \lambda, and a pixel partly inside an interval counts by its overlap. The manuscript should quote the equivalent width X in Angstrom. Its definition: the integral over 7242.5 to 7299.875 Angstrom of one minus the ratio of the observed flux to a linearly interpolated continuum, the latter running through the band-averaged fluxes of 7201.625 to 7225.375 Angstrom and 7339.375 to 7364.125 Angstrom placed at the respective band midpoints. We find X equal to -0.3 Angstrom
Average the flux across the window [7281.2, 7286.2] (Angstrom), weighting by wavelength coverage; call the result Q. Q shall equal 16.4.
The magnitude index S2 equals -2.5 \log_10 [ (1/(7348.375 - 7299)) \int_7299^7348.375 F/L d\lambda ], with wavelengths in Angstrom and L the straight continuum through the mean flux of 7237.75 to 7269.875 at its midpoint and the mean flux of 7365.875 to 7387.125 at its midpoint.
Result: 0.01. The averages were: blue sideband 16.3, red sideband 16.1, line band 16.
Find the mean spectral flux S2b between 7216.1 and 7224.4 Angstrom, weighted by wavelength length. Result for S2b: 16.3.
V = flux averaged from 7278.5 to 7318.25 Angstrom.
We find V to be 16.3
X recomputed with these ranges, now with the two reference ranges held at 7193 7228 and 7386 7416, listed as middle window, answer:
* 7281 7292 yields -0.2 Angstrom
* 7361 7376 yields -0.5 Angstrom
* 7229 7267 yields -0.5 Angstrom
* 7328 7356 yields -0.4 Angstrom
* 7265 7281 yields -0.4 Angstrom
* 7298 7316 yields -0.3 Angstrom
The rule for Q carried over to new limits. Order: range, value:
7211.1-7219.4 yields 16.4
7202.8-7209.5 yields 16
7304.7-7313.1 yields 16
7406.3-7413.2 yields 15.5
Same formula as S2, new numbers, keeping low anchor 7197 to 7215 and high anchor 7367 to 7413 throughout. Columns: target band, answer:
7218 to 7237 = -0.017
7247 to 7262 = 0.006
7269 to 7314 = -0.016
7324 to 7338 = 0.010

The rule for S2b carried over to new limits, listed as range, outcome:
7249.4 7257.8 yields 15.9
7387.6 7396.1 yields 15.9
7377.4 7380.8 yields 15.6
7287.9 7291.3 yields 16.5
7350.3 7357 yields 16.5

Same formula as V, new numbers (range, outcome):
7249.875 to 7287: 16.3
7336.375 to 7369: 16.3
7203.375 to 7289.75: 16.4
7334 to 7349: 16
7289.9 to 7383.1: 16.1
